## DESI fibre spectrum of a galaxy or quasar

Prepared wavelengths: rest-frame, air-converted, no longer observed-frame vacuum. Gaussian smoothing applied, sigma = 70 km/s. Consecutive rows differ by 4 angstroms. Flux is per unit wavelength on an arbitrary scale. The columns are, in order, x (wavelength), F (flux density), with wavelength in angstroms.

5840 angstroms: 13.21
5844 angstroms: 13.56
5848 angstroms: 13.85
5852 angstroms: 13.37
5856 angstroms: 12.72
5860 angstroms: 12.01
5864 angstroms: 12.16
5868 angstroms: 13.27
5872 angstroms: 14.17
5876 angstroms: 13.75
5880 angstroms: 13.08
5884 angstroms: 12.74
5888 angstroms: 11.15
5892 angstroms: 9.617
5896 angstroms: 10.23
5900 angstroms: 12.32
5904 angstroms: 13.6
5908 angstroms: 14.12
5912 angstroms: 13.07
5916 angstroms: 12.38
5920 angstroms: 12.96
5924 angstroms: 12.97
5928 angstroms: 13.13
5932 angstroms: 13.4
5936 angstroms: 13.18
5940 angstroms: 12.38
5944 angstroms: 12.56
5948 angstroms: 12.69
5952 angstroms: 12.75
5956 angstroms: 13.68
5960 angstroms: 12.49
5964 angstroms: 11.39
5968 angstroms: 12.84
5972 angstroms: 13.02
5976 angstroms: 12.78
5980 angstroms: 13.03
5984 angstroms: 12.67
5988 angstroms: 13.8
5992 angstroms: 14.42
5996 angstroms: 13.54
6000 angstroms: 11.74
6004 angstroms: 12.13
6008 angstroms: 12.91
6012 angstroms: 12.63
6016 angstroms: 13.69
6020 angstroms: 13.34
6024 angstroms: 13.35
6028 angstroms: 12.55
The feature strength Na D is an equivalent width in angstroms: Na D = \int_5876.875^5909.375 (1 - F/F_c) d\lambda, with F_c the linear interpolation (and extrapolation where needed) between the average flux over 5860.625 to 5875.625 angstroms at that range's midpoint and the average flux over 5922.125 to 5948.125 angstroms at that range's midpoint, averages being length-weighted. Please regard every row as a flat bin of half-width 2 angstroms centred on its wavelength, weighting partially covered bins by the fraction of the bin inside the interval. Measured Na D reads 2.3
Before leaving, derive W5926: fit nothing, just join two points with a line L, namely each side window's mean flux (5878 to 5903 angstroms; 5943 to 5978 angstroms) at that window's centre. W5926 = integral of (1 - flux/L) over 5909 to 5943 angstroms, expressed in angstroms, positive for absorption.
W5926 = -2.2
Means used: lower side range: 11.6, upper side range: 12.7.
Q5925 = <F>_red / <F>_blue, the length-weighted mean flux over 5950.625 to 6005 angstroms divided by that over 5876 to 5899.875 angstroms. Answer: 1.11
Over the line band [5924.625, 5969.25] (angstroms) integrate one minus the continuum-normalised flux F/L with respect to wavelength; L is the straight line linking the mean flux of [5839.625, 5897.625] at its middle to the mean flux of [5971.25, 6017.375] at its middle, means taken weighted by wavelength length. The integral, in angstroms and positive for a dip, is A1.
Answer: 0.3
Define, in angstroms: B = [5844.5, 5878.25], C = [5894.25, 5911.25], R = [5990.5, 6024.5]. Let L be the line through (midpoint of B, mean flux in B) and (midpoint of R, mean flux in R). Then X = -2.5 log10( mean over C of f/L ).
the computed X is 0.04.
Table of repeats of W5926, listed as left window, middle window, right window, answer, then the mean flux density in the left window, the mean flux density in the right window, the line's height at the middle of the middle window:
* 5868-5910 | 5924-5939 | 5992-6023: -0.55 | 12.5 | 13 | 12.7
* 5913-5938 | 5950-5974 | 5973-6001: 0.76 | 13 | 13.2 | 13.1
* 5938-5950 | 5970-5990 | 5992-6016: -0.54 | 12.5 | 12.8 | 12.7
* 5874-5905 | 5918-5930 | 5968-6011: -0.65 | 12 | 13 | 12.3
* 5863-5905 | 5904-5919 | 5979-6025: -0.85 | 12.3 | 13.1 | 12.5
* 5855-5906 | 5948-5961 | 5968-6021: -0.17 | 12.4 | 13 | 12.8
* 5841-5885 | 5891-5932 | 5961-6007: 1.50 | 13.2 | 12.8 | 13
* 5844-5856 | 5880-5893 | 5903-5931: 1.68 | 13.5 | 13.2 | 13.3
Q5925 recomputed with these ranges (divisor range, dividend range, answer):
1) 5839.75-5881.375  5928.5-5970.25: 0.97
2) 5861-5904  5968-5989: 1.06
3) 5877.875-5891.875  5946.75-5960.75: 1.08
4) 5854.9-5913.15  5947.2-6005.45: 1.03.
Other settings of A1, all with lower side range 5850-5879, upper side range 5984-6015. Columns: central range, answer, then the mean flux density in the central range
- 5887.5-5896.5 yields 1.96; 10.2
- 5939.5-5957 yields 0.32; 12.8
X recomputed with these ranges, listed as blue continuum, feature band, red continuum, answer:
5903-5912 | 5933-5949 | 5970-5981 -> 0.05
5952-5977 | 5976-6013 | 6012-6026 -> 0.01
